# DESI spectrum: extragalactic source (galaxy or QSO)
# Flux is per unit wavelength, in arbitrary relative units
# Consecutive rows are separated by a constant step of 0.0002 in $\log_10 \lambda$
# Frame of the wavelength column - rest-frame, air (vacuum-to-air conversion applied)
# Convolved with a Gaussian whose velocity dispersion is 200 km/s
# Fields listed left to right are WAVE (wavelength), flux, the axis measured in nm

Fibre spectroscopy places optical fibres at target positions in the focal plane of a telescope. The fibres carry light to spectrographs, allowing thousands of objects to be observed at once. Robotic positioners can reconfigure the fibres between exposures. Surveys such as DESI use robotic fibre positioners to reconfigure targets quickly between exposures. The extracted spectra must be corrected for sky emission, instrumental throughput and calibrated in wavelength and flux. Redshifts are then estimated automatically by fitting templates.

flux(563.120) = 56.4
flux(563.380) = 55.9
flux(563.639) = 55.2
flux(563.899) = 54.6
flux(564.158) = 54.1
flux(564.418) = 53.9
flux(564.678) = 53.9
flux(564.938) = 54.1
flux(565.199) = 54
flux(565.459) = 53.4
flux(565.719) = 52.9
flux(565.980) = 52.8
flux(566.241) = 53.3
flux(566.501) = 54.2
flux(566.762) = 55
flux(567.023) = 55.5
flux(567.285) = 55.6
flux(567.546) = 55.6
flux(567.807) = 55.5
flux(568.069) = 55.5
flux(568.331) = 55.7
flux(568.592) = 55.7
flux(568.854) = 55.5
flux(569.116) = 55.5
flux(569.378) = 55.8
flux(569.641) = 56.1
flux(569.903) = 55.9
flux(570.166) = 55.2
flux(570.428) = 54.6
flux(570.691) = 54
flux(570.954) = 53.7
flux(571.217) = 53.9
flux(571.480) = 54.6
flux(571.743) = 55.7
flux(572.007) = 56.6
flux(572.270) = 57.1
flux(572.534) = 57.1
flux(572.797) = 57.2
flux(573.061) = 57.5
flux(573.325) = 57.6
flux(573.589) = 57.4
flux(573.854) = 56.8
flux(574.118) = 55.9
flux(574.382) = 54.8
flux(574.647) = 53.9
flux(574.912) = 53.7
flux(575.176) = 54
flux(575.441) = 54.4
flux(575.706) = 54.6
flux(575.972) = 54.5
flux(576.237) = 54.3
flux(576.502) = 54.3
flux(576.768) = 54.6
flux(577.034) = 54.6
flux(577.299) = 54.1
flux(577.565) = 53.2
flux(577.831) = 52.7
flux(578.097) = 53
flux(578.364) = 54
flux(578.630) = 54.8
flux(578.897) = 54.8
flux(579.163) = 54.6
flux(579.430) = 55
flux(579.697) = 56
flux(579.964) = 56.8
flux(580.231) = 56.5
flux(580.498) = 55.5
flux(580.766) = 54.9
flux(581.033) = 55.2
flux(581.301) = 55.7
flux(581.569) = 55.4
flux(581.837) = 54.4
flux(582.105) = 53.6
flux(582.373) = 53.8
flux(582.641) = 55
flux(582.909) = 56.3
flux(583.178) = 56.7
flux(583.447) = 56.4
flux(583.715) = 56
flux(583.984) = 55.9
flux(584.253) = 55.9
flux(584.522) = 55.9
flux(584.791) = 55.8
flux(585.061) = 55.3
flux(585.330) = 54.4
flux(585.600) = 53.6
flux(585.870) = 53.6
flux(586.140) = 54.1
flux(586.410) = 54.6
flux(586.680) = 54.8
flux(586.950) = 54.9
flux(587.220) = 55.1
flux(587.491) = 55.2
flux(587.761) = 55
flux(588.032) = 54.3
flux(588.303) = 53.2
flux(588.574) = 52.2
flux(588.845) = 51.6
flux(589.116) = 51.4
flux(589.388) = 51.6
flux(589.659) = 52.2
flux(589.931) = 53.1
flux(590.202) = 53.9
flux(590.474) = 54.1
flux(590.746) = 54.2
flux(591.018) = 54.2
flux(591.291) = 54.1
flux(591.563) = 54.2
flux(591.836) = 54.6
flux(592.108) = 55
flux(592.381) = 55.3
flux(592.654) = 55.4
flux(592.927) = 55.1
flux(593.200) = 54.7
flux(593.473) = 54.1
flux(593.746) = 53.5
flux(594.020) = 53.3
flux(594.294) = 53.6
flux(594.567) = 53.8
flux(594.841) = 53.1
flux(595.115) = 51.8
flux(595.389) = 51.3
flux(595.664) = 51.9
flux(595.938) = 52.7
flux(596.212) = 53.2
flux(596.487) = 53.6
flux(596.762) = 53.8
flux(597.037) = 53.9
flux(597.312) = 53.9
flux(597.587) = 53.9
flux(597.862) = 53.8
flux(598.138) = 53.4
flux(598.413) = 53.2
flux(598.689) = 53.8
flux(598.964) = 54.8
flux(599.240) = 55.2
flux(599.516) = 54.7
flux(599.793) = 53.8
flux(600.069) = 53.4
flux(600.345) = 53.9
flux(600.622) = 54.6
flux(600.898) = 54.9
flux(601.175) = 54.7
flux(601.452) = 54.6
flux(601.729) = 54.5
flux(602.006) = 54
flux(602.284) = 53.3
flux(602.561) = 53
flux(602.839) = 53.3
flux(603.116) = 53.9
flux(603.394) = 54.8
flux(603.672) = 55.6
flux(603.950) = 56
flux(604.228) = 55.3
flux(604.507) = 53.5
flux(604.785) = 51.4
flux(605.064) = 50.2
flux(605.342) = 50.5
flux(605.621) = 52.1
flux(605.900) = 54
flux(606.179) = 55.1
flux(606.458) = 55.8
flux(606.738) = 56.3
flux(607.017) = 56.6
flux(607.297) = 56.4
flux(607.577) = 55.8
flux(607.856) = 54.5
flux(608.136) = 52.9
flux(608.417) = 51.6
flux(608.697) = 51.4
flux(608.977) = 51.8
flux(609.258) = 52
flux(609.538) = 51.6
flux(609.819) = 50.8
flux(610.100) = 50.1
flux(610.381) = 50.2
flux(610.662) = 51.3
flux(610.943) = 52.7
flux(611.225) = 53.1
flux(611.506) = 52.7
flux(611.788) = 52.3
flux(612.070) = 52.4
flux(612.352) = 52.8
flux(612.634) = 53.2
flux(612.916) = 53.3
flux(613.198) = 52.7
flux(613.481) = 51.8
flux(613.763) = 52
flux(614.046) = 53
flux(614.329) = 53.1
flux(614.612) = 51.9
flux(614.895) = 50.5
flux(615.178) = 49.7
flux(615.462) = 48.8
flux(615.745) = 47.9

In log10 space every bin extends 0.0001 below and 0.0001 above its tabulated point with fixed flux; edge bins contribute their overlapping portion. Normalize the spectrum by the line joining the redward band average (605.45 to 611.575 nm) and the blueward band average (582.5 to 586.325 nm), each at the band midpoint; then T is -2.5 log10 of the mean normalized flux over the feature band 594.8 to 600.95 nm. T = 0.010 mag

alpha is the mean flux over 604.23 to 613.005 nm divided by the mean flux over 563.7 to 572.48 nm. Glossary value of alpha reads 1.0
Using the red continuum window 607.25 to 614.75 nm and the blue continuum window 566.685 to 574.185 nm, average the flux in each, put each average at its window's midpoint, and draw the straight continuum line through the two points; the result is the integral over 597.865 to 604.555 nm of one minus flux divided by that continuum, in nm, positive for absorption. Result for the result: -0.13 nm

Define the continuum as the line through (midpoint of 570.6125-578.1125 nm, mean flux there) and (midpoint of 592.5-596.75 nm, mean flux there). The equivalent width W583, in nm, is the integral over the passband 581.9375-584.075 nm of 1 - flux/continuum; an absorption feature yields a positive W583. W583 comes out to -0.04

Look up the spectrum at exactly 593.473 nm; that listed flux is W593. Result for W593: 54.1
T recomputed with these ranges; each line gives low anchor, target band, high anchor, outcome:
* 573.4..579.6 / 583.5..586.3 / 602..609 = -0.015 mag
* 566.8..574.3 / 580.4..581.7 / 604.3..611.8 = -0.006 mag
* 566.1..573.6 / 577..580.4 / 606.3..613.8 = 0.007 mag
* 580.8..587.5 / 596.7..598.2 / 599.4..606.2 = 0.007 mag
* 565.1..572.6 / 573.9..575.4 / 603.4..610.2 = 0.003 mag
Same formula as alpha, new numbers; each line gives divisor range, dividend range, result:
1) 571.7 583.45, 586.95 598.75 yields 0.97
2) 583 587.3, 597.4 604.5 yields 0.98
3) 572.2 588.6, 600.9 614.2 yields 0.97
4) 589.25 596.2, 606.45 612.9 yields 0.99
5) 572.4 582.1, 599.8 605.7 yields 0.98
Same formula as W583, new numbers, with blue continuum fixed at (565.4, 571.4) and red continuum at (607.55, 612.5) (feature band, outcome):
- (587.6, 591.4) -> 0.017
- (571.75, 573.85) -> -0.098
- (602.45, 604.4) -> -0.074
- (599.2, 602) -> -0.086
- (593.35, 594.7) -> -0.012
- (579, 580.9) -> -0.053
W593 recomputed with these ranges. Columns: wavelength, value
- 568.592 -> 55.7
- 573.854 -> 56.8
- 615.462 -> 48.8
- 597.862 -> 53.8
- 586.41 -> 54.6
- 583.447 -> 56.4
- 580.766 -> 54.9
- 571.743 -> 55.7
